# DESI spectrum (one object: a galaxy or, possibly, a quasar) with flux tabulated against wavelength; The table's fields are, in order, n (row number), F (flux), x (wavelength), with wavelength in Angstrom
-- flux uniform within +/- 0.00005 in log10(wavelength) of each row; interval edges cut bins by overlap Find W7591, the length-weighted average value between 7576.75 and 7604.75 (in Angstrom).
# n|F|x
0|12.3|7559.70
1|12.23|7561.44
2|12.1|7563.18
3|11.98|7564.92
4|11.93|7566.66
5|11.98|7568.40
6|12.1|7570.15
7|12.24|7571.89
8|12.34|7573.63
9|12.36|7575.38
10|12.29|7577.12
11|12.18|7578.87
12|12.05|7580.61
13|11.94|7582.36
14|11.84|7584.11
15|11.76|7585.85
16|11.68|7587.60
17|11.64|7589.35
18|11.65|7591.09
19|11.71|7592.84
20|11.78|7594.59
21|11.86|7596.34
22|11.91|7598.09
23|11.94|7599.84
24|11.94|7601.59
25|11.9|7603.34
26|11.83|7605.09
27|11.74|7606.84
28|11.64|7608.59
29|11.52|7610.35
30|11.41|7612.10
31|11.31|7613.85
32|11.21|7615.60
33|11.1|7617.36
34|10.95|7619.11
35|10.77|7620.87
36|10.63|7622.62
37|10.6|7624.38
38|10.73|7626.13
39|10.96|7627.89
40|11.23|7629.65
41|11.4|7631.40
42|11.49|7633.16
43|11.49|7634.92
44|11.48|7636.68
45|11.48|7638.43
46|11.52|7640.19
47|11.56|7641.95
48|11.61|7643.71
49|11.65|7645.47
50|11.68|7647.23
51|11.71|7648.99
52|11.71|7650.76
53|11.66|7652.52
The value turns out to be 11.9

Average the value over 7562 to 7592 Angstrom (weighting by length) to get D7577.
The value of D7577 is 12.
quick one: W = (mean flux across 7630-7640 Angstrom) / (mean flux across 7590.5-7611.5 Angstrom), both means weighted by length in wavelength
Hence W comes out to 0.97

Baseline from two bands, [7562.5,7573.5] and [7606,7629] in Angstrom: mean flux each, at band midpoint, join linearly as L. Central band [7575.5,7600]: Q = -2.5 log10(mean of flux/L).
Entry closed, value -0.02 mag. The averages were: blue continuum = 12.1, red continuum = 11.1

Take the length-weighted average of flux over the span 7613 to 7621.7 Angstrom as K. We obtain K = 11.1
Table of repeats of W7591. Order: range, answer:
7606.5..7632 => 11.1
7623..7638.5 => 11.2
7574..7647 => 11.6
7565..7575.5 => 12.1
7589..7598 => 11.8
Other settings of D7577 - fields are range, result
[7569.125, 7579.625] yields 12.2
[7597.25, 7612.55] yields 11.8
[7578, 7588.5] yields 11.9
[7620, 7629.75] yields 10.8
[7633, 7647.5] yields 11.6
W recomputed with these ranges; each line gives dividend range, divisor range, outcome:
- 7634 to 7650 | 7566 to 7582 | 0.95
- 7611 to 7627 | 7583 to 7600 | 0.93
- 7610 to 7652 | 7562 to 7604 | 0.94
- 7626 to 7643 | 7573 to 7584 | 0.93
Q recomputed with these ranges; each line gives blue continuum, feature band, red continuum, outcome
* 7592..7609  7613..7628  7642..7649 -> 0.08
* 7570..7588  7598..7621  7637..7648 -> 0.03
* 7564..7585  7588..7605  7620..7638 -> -0.01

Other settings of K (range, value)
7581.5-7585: 11.9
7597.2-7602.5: 11.9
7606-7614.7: 11.5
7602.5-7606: 11.9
